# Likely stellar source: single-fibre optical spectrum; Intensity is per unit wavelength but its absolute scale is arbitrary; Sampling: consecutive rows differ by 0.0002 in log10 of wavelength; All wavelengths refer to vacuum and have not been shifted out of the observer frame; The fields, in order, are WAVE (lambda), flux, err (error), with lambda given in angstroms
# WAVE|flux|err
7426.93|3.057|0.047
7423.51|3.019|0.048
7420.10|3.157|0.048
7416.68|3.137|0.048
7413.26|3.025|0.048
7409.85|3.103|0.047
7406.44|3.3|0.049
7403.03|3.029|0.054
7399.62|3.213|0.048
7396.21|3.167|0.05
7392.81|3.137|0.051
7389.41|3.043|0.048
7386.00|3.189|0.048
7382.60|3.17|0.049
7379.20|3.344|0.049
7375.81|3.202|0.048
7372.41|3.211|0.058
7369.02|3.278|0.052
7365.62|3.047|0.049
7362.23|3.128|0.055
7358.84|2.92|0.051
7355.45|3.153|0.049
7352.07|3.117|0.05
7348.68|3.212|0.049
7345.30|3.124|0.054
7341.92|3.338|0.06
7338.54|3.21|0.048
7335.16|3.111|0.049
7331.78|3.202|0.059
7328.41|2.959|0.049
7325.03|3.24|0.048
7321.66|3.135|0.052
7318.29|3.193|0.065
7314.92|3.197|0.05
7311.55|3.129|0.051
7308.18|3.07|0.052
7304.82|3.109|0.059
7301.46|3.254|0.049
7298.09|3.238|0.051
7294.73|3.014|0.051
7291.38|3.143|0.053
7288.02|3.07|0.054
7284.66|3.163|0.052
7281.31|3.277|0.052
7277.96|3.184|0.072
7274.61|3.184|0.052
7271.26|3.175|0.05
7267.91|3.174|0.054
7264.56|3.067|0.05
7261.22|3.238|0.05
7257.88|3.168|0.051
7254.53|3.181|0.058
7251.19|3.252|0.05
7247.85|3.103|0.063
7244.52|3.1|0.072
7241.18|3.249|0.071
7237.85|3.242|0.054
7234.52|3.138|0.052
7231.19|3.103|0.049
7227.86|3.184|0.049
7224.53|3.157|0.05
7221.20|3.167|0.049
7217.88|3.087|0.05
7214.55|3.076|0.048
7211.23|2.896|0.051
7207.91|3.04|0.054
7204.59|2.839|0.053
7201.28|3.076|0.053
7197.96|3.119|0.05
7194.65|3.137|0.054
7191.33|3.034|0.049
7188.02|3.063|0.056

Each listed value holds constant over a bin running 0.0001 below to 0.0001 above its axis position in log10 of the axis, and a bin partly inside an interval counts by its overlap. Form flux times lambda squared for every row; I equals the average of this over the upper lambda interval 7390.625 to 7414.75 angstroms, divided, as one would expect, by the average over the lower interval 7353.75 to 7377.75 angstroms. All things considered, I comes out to 1.01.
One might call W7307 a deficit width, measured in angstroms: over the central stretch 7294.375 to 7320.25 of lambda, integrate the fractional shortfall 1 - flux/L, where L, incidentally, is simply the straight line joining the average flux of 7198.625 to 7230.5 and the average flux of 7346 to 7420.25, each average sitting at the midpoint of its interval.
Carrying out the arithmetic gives -0.4 angstroms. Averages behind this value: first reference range 3.06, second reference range 3.15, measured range 3.16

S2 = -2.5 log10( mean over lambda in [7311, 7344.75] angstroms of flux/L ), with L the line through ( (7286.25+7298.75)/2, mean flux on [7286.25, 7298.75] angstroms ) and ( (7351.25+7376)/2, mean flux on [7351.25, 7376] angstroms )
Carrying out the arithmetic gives -0.02 mag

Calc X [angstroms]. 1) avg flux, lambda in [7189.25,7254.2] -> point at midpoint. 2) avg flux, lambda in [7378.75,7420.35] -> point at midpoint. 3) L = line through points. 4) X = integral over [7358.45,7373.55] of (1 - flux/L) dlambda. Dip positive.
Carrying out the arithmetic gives 0.0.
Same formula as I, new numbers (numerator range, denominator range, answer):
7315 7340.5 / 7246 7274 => 1.01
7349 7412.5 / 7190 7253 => 1.06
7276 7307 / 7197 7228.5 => 1.06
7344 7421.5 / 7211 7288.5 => 1.03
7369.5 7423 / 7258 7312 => 1.03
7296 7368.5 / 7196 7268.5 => 1.04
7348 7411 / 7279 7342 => 1.02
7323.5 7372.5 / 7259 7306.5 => 1.01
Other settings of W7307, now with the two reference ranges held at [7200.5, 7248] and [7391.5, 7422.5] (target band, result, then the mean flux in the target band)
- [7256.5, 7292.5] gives -0.68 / 3.17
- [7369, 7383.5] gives -0.50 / 3.24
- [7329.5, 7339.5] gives -0.12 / 3.16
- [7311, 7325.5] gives -0.27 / 3.18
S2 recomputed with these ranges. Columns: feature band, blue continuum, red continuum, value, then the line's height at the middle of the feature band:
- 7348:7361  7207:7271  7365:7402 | 0.028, 3.17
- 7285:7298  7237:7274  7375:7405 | 0.024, 3.17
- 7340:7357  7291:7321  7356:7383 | -0.011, 3.16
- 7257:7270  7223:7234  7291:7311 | -0.007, 3.14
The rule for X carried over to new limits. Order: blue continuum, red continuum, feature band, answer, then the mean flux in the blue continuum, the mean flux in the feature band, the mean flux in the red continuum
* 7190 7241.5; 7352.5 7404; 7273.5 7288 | -0.3 angstroms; 3.09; 3.19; 3.15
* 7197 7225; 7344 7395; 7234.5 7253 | -0.7 angstroms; 3.04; 3.19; 3.15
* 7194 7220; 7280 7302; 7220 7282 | -1.5 angstroms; 3.03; 3.17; 3.16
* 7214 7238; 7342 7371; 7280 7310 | -0.1 angstroms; 3.14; 3.15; 3.14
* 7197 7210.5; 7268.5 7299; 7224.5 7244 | -0.7 angstroms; 3.01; 3.18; 3.16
